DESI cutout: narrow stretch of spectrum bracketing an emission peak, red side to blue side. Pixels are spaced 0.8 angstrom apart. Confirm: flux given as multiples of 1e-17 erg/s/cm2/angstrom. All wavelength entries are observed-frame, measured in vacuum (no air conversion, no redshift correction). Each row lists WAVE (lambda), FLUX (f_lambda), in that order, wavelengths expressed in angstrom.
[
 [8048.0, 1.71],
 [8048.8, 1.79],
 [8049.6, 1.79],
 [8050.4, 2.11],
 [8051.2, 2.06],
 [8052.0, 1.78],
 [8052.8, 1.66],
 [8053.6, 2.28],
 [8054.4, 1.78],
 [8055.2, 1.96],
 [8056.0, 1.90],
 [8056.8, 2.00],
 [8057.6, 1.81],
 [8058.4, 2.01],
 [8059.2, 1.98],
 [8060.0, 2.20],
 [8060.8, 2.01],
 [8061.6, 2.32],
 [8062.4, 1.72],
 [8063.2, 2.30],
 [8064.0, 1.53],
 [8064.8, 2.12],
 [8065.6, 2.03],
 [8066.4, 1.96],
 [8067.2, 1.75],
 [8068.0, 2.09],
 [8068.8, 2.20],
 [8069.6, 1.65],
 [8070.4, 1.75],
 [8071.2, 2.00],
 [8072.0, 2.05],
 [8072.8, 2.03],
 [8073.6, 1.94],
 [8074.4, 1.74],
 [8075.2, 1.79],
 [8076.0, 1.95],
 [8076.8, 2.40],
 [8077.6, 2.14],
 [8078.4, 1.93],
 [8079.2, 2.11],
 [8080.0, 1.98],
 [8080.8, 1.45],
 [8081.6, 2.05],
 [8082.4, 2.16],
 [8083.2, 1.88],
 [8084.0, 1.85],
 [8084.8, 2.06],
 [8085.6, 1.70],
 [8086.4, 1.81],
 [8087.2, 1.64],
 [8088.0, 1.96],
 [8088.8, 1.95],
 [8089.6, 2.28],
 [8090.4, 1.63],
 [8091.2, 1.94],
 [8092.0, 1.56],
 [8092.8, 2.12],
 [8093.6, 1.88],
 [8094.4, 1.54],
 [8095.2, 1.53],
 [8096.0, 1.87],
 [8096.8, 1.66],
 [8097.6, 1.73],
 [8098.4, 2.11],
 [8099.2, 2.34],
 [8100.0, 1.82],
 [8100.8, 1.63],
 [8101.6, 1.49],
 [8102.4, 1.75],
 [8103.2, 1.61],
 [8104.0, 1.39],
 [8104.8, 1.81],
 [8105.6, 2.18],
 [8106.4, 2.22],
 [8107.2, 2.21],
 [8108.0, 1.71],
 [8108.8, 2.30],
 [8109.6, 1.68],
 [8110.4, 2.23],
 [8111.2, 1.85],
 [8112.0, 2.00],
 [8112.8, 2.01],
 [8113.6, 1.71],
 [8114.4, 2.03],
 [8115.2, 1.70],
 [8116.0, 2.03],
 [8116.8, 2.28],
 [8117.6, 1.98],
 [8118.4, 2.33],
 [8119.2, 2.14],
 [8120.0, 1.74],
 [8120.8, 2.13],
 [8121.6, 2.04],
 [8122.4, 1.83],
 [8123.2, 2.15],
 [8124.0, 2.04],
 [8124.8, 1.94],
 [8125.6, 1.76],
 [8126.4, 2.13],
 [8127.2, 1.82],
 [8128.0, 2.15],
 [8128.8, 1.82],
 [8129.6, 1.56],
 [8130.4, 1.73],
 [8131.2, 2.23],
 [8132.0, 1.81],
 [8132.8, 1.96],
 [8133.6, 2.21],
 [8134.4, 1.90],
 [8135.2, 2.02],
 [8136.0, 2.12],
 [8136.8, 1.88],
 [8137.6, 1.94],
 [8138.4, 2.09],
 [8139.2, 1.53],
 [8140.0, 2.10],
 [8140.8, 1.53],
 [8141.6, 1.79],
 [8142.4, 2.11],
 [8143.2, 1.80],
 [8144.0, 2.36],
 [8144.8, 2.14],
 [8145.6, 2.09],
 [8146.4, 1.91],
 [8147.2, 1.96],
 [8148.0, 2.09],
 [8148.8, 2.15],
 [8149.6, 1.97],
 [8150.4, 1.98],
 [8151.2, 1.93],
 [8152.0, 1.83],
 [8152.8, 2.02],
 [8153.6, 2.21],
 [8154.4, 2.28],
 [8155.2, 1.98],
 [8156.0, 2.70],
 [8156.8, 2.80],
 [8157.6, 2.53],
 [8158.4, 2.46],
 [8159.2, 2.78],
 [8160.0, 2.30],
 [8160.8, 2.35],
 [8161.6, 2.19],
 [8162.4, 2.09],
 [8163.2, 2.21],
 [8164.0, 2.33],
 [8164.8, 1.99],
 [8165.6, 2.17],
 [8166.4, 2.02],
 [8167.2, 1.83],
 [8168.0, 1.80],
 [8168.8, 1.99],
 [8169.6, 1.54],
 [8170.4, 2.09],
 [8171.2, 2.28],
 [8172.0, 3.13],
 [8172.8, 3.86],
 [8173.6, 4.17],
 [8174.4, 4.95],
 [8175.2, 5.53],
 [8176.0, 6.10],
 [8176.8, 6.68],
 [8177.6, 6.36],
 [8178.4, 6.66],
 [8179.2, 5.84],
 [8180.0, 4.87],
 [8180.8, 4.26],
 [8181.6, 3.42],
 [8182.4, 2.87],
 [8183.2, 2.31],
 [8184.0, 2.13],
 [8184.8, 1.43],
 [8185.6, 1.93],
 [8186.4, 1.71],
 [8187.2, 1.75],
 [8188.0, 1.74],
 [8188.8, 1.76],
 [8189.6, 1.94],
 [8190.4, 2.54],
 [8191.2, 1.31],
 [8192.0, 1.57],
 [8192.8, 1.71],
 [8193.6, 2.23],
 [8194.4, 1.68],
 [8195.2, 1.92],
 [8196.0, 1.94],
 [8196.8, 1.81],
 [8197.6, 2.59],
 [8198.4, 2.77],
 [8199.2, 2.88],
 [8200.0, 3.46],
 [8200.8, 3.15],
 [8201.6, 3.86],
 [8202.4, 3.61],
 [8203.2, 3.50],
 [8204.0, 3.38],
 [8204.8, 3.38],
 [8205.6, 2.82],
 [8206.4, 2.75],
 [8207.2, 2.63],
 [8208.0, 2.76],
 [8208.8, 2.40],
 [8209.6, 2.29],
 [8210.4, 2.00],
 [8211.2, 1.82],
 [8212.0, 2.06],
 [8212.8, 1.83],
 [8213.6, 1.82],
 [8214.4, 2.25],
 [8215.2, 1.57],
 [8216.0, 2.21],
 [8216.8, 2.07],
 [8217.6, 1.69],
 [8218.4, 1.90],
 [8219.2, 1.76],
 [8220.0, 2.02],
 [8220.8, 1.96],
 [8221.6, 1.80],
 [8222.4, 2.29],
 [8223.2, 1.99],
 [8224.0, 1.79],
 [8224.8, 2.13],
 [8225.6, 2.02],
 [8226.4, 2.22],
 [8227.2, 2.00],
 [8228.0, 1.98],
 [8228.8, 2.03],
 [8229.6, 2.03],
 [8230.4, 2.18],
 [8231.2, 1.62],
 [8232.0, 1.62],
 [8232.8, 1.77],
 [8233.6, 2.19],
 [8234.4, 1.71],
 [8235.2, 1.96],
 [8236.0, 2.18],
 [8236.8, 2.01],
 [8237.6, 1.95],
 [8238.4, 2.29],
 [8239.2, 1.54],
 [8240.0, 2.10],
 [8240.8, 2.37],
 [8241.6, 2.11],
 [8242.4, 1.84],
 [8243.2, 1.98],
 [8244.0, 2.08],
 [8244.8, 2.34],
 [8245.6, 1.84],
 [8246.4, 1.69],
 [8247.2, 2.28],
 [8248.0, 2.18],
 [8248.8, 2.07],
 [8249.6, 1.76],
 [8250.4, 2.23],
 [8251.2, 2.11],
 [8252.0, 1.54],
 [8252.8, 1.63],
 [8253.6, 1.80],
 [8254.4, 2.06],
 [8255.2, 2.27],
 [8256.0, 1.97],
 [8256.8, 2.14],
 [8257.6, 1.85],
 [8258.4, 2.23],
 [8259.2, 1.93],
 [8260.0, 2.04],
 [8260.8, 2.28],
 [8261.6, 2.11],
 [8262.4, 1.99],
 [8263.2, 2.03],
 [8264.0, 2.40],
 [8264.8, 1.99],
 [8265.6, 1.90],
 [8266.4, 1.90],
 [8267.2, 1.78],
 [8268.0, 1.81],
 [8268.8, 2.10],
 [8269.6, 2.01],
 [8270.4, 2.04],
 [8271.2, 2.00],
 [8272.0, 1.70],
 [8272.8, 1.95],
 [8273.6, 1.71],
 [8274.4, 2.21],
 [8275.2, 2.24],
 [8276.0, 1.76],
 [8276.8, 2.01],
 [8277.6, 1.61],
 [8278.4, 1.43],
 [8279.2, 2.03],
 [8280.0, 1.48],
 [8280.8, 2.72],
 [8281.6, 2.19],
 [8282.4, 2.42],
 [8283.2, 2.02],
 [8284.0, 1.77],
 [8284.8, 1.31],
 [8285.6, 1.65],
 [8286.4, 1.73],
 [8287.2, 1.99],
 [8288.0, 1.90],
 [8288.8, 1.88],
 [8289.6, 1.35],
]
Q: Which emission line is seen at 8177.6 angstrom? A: Halpha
